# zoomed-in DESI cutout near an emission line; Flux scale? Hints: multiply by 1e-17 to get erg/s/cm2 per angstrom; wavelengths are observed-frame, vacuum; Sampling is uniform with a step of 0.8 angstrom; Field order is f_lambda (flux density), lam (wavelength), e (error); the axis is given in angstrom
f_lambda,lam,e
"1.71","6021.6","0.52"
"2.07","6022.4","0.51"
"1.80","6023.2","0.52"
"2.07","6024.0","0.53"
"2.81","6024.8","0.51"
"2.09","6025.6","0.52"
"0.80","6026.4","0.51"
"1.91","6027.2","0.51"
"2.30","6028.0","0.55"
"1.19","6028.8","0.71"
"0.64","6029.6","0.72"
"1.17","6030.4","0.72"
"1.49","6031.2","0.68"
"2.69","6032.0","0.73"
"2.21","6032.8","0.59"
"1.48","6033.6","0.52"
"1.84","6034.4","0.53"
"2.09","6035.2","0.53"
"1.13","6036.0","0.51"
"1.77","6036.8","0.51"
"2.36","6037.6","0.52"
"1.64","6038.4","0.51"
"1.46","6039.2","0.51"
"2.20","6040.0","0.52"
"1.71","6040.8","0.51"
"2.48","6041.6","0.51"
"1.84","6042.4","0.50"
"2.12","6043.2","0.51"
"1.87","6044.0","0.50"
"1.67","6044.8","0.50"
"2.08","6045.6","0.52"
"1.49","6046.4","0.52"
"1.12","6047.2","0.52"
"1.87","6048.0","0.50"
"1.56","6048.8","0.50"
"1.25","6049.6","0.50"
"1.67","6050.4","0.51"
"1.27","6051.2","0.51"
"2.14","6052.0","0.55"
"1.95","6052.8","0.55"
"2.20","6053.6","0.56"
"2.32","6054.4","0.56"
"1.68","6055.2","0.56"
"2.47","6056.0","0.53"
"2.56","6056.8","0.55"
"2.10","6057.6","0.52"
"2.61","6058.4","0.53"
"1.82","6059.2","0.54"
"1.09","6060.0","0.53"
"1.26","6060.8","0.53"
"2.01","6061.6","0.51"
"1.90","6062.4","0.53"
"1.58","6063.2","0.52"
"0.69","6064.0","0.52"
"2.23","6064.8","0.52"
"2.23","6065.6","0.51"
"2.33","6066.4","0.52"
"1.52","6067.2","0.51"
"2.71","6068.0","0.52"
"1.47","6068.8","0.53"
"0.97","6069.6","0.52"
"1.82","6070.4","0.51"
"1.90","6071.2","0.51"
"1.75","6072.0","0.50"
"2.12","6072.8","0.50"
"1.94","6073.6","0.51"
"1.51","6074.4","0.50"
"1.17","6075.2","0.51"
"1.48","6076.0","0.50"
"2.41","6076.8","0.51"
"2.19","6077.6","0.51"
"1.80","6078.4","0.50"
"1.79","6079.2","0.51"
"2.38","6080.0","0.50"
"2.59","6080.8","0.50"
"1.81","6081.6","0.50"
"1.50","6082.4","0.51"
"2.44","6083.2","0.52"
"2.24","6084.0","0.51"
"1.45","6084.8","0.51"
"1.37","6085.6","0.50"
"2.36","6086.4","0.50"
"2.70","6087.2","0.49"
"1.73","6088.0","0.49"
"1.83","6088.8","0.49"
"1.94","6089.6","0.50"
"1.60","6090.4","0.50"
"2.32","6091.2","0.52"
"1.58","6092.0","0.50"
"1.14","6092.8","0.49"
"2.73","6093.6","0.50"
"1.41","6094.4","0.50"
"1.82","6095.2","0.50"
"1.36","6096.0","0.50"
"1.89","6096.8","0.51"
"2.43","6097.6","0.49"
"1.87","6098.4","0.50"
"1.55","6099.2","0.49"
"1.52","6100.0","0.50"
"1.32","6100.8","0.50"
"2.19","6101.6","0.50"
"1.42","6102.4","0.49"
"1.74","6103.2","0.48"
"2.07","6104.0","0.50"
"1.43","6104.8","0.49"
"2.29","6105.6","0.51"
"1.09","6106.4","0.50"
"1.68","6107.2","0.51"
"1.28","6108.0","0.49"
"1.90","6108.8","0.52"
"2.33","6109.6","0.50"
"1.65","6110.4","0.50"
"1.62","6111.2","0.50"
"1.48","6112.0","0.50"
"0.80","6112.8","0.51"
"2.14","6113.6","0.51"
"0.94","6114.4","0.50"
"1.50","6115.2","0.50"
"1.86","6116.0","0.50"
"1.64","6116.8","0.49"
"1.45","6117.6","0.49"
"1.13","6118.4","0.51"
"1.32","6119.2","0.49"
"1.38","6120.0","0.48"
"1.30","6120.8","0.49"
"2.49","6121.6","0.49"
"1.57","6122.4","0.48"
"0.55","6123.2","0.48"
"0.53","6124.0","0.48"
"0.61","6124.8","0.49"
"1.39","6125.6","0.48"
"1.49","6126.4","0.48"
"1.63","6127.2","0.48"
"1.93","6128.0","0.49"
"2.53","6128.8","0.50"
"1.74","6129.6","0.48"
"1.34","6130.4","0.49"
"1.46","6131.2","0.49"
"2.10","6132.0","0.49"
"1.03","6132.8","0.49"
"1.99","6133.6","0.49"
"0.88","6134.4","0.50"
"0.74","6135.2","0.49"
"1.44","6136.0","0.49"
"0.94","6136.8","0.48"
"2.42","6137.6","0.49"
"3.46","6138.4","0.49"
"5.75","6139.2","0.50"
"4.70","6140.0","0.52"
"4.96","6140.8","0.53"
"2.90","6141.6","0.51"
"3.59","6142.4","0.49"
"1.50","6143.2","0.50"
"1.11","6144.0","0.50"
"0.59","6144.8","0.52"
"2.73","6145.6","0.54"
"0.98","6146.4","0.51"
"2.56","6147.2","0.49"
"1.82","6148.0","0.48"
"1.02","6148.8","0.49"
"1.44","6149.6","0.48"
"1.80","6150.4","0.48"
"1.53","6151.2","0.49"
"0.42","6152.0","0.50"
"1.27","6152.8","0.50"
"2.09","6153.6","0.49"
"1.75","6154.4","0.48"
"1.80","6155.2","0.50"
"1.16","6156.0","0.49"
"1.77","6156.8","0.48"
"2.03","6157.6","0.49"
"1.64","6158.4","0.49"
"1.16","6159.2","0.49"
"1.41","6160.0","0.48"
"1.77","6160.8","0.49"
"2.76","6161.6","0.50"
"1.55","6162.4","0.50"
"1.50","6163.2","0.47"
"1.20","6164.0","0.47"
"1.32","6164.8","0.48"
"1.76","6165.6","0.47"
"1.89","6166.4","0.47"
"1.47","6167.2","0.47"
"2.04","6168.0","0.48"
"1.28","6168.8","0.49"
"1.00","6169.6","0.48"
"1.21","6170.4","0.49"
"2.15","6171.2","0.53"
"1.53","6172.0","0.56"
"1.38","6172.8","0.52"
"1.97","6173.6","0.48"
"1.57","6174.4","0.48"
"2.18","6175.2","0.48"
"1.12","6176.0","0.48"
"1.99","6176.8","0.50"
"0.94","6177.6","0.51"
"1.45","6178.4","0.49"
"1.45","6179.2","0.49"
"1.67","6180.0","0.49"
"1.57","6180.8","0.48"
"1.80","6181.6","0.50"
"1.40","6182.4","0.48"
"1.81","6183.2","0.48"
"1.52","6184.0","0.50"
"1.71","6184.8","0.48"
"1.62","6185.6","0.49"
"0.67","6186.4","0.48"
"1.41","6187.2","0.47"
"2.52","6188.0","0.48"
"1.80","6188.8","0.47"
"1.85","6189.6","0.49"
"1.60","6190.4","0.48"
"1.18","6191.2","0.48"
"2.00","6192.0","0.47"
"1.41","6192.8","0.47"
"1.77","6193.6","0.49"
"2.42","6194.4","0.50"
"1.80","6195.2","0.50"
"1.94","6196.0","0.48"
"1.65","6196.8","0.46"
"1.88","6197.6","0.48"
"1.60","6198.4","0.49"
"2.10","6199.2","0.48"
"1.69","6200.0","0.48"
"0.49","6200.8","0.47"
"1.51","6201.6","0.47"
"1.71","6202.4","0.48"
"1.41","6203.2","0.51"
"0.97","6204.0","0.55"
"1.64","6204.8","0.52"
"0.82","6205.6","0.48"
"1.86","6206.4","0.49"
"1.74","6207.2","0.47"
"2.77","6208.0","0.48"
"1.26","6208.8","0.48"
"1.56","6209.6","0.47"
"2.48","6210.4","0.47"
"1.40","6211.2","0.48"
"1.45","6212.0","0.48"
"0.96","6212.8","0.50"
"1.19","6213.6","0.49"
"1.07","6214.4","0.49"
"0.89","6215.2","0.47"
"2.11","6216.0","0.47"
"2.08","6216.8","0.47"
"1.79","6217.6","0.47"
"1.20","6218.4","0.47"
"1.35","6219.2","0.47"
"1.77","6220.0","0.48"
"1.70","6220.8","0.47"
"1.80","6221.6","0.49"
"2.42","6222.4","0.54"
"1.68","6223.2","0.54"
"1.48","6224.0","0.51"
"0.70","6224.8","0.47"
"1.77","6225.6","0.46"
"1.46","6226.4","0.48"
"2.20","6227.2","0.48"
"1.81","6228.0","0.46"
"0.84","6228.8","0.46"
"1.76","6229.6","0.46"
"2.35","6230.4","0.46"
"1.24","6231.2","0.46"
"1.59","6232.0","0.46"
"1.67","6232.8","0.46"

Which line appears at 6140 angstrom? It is H-beta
